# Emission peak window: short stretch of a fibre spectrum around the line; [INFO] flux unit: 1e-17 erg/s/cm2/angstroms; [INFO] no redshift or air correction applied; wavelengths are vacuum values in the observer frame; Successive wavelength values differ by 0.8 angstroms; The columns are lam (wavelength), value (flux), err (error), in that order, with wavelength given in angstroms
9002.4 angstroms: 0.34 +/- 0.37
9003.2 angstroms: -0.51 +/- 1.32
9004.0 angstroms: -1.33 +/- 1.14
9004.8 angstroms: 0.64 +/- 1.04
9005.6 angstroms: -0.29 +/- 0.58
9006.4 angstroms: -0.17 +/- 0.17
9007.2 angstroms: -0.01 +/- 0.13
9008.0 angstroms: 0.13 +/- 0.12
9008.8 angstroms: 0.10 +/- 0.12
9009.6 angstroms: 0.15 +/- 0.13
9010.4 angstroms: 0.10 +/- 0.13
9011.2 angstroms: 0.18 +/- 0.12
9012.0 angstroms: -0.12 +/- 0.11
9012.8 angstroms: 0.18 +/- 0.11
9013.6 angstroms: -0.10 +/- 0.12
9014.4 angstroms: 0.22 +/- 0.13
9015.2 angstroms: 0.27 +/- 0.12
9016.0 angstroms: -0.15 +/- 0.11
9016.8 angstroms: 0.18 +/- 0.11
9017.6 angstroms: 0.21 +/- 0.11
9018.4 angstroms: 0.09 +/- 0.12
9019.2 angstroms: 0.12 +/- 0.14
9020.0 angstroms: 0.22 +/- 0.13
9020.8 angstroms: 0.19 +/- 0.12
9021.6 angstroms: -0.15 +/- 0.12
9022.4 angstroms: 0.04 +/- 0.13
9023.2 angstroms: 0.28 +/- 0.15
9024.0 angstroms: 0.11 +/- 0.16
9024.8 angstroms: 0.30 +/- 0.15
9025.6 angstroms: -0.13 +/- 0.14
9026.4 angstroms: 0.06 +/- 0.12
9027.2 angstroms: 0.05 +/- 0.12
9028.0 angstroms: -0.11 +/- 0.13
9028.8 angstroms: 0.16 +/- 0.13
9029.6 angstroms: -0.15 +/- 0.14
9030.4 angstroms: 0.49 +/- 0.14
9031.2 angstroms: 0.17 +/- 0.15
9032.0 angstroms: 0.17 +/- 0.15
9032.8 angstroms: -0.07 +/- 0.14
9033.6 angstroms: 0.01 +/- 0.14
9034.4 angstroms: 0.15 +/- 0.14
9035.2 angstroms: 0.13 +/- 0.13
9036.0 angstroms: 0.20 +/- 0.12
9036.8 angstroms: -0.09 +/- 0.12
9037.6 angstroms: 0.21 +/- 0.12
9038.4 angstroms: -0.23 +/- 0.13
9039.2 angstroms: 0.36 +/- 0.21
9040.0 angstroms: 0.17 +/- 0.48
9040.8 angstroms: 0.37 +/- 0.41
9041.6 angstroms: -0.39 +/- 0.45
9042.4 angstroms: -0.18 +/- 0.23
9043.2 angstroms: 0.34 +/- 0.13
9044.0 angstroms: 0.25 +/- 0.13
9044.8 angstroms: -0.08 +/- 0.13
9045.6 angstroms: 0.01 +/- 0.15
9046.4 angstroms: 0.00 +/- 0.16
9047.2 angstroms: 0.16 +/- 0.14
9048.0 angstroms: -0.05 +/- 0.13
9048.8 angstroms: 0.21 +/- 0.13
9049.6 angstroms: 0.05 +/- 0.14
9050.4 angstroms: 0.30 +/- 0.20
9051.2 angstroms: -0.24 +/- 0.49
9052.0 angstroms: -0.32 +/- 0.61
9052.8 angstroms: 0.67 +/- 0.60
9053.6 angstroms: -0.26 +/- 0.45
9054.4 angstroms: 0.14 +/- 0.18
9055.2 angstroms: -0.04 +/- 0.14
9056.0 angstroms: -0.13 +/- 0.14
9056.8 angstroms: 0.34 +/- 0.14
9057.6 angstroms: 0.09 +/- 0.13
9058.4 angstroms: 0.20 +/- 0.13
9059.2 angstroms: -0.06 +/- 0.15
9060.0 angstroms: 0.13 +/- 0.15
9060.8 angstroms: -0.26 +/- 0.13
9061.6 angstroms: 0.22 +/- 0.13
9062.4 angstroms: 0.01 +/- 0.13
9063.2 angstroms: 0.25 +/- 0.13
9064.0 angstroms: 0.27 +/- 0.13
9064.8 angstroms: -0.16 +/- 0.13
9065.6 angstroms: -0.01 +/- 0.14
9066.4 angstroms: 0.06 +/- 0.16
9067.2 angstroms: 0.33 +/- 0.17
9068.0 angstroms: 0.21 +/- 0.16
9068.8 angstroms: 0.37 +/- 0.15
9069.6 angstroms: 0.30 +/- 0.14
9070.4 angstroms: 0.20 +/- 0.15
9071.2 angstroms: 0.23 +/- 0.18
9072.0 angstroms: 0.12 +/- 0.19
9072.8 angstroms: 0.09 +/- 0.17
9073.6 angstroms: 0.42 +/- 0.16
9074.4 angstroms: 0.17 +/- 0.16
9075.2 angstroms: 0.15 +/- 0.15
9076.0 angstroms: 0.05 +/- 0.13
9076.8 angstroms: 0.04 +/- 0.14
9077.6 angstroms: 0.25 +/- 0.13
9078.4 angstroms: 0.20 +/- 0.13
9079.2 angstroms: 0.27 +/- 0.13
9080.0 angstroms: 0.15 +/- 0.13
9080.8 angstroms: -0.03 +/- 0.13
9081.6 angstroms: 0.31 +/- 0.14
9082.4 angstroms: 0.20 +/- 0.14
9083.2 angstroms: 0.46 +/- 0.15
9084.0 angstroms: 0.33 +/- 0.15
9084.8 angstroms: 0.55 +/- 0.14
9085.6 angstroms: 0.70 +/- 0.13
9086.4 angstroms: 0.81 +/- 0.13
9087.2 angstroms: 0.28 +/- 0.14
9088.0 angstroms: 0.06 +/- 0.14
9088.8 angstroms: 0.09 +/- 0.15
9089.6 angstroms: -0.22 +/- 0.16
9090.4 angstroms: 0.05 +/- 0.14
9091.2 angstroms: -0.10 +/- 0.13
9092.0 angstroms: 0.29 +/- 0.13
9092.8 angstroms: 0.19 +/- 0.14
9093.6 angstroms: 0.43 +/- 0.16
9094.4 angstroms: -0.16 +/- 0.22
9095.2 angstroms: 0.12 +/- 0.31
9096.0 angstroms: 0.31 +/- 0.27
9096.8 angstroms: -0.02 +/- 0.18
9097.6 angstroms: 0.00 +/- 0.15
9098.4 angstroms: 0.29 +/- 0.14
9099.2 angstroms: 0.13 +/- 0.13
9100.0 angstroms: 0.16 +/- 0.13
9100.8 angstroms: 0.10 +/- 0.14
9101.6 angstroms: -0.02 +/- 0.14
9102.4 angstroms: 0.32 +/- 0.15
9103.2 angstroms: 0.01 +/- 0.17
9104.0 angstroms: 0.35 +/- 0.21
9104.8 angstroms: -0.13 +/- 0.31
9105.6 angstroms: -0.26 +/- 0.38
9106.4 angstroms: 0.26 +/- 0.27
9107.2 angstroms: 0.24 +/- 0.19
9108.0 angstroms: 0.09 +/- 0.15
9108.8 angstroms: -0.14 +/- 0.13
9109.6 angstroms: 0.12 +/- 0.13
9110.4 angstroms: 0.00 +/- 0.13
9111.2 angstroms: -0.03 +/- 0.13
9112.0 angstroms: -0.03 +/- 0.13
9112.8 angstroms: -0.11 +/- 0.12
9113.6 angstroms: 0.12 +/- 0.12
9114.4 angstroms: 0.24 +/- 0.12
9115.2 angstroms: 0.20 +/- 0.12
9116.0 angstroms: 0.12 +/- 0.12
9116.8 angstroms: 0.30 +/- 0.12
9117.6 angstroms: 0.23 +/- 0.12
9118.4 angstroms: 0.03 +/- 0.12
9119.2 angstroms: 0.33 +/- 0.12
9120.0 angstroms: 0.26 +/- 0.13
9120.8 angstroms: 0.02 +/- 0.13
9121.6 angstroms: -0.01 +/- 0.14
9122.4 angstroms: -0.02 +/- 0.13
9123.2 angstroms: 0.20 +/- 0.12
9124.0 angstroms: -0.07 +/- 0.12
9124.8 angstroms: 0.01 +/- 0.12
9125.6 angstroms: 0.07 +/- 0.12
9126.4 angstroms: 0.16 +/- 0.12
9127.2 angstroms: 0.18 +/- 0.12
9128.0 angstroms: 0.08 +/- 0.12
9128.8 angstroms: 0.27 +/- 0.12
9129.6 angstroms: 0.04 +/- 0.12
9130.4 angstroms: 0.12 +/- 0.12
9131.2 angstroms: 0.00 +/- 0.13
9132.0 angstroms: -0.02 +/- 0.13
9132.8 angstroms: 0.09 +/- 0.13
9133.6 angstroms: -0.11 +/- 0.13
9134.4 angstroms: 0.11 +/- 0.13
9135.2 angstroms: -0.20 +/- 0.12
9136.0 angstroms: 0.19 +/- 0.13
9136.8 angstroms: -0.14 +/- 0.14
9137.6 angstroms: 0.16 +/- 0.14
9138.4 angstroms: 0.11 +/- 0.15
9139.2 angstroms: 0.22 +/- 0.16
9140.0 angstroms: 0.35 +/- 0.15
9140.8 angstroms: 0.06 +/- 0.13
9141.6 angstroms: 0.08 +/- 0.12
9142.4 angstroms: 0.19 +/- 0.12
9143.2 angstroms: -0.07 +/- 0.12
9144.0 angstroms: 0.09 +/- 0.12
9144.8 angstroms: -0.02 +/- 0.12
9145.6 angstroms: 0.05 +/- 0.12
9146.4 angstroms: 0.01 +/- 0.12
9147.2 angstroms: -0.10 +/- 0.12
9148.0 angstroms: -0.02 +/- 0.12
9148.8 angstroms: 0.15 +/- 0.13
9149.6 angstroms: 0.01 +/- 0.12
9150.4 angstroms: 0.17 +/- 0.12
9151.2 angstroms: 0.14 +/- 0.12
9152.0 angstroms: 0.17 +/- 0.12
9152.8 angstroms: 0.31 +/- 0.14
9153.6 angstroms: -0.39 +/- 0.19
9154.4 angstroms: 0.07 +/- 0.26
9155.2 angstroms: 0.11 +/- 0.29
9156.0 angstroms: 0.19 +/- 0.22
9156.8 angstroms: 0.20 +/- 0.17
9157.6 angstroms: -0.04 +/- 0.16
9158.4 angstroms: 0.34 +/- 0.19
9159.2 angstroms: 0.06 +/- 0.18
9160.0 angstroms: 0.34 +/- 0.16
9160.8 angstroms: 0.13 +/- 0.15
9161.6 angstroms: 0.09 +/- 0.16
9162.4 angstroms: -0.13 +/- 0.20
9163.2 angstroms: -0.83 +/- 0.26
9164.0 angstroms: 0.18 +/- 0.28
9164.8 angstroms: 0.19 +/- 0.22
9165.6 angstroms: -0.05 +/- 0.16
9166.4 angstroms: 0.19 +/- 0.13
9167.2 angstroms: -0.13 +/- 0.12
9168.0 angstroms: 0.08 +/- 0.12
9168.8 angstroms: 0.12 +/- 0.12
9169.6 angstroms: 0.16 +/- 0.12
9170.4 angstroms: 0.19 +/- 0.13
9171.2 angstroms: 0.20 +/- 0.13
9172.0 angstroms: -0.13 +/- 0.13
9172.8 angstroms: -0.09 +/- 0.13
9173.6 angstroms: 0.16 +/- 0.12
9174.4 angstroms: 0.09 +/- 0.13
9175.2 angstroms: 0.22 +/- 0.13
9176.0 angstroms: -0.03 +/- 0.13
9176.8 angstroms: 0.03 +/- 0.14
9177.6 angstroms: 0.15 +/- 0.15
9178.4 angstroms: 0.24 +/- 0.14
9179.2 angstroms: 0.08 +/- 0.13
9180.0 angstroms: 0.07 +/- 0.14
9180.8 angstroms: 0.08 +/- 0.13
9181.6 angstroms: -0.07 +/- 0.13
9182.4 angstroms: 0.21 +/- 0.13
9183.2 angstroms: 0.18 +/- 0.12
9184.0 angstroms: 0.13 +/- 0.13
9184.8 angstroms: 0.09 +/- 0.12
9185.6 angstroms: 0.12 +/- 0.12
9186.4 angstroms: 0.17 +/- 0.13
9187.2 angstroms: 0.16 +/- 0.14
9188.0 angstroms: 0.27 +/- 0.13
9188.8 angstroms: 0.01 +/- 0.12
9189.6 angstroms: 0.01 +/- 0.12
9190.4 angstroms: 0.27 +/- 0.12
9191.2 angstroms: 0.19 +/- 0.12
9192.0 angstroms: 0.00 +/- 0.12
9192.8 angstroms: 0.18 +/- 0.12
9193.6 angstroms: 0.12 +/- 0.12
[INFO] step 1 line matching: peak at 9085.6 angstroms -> Hgamma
